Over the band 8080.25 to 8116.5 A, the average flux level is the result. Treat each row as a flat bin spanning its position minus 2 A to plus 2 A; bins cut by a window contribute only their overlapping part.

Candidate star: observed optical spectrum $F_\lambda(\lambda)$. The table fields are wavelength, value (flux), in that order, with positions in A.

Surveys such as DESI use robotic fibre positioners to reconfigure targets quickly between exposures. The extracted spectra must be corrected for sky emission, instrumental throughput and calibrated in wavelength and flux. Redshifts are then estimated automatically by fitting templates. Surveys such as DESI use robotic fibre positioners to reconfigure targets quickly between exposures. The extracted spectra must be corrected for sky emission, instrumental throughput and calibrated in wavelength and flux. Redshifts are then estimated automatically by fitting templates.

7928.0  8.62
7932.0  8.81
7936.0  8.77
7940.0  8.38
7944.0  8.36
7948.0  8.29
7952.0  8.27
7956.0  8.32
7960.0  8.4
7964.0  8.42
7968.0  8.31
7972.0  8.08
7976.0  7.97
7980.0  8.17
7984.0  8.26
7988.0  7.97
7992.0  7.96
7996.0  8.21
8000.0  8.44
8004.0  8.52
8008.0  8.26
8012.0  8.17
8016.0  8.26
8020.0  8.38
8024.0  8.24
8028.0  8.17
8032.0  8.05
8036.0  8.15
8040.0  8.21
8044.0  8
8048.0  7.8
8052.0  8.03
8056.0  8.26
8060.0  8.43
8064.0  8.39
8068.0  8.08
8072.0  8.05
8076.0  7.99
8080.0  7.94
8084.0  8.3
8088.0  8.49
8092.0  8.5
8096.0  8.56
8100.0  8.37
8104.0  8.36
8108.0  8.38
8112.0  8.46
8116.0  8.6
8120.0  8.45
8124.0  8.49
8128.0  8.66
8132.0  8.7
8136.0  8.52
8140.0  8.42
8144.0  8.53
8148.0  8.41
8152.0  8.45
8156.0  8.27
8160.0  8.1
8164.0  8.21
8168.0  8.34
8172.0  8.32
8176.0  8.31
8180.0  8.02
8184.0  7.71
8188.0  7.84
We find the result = 8.42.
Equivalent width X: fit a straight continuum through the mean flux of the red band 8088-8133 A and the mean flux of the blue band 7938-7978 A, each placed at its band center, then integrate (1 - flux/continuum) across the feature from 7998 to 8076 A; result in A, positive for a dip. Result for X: 1.80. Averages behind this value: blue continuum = 8.28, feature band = 8.2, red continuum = 8.5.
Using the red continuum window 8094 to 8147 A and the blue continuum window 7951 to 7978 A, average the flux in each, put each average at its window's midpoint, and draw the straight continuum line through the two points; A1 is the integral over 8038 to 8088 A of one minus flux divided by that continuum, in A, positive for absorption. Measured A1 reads 1.6 A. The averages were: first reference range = 8.25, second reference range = 8.5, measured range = 8.14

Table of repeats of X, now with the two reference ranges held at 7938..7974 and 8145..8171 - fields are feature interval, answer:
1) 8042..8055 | 0.5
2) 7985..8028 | 0.4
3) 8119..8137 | -0.6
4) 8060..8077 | 0.3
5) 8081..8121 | -0.6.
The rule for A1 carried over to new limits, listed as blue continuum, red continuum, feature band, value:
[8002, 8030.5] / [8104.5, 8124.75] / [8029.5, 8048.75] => 0.6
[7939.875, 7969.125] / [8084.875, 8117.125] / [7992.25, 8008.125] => 0.1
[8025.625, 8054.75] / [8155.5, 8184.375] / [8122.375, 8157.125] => -1.5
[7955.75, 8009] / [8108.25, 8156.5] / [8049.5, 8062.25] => 0.2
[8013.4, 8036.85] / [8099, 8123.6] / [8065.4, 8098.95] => 0.5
